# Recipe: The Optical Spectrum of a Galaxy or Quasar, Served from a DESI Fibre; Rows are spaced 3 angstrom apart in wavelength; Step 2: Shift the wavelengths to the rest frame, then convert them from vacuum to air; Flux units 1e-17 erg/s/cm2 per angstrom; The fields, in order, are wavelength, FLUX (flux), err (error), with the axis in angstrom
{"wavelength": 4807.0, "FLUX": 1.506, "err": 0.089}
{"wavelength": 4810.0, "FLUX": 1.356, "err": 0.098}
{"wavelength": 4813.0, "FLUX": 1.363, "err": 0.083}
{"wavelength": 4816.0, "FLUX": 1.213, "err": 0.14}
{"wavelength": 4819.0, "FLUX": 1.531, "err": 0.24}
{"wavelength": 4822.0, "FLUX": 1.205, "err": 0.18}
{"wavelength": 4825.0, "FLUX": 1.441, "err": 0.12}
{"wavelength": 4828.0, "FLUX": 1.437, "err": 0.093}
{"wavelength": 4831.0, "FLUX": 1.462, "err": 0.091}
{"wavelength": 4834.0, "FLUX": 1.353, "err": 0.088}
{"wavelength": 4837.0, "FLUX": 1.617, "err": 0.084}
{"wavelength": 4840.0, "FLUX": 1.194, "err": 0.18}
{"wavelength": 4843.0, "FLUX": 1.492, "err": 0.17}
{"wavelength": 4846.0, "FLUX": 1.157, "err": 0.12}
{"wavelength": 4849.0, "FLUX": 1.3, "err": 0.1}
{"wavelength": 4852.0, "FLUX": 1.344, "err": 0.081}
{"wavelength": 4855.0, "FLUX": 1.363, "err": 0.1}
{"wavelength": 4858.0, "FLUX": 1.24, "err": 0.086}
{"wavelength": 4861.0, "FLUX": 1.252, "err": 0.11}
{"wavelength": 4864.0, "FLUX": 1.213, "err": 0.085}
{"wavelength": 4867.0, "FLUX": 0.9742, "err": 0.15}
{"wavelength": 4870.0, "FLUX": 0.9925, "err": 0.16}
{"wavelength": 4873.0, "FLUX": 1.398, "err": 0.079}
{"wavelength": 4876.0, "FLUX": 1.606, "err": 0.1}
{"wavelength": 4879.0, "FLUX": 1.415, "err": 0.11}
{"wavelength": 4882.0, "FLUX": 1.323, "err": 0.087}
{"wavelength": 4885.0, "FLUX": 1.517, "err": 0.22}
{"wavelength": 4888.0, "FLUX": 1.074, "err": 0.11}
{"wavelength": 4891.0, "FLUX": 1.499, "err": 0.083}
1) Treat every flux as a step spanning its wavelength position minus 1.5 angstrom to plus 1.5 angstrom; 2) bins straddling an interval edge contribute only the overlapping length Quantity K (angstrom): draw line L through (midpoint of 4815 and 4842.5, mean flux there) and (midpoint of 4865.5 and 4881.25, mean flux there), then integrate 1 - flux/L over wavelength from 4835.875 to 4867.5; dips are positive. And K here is 1.0 angstrom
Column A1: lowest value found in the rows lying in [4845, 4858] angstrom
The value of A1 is 1.157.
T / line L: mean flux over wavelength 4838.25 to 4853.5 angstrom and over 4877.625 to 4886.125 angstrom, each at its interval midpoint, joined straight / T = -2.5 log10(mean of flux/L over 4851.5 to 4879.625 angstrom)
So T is 0.07 mag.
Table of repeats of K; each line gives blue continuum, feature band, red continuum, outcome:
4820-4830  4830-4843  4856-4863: -0.8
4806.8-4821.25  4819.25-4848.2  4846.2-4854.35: -1.0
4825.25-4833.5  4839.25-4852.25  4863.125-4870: -0.3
